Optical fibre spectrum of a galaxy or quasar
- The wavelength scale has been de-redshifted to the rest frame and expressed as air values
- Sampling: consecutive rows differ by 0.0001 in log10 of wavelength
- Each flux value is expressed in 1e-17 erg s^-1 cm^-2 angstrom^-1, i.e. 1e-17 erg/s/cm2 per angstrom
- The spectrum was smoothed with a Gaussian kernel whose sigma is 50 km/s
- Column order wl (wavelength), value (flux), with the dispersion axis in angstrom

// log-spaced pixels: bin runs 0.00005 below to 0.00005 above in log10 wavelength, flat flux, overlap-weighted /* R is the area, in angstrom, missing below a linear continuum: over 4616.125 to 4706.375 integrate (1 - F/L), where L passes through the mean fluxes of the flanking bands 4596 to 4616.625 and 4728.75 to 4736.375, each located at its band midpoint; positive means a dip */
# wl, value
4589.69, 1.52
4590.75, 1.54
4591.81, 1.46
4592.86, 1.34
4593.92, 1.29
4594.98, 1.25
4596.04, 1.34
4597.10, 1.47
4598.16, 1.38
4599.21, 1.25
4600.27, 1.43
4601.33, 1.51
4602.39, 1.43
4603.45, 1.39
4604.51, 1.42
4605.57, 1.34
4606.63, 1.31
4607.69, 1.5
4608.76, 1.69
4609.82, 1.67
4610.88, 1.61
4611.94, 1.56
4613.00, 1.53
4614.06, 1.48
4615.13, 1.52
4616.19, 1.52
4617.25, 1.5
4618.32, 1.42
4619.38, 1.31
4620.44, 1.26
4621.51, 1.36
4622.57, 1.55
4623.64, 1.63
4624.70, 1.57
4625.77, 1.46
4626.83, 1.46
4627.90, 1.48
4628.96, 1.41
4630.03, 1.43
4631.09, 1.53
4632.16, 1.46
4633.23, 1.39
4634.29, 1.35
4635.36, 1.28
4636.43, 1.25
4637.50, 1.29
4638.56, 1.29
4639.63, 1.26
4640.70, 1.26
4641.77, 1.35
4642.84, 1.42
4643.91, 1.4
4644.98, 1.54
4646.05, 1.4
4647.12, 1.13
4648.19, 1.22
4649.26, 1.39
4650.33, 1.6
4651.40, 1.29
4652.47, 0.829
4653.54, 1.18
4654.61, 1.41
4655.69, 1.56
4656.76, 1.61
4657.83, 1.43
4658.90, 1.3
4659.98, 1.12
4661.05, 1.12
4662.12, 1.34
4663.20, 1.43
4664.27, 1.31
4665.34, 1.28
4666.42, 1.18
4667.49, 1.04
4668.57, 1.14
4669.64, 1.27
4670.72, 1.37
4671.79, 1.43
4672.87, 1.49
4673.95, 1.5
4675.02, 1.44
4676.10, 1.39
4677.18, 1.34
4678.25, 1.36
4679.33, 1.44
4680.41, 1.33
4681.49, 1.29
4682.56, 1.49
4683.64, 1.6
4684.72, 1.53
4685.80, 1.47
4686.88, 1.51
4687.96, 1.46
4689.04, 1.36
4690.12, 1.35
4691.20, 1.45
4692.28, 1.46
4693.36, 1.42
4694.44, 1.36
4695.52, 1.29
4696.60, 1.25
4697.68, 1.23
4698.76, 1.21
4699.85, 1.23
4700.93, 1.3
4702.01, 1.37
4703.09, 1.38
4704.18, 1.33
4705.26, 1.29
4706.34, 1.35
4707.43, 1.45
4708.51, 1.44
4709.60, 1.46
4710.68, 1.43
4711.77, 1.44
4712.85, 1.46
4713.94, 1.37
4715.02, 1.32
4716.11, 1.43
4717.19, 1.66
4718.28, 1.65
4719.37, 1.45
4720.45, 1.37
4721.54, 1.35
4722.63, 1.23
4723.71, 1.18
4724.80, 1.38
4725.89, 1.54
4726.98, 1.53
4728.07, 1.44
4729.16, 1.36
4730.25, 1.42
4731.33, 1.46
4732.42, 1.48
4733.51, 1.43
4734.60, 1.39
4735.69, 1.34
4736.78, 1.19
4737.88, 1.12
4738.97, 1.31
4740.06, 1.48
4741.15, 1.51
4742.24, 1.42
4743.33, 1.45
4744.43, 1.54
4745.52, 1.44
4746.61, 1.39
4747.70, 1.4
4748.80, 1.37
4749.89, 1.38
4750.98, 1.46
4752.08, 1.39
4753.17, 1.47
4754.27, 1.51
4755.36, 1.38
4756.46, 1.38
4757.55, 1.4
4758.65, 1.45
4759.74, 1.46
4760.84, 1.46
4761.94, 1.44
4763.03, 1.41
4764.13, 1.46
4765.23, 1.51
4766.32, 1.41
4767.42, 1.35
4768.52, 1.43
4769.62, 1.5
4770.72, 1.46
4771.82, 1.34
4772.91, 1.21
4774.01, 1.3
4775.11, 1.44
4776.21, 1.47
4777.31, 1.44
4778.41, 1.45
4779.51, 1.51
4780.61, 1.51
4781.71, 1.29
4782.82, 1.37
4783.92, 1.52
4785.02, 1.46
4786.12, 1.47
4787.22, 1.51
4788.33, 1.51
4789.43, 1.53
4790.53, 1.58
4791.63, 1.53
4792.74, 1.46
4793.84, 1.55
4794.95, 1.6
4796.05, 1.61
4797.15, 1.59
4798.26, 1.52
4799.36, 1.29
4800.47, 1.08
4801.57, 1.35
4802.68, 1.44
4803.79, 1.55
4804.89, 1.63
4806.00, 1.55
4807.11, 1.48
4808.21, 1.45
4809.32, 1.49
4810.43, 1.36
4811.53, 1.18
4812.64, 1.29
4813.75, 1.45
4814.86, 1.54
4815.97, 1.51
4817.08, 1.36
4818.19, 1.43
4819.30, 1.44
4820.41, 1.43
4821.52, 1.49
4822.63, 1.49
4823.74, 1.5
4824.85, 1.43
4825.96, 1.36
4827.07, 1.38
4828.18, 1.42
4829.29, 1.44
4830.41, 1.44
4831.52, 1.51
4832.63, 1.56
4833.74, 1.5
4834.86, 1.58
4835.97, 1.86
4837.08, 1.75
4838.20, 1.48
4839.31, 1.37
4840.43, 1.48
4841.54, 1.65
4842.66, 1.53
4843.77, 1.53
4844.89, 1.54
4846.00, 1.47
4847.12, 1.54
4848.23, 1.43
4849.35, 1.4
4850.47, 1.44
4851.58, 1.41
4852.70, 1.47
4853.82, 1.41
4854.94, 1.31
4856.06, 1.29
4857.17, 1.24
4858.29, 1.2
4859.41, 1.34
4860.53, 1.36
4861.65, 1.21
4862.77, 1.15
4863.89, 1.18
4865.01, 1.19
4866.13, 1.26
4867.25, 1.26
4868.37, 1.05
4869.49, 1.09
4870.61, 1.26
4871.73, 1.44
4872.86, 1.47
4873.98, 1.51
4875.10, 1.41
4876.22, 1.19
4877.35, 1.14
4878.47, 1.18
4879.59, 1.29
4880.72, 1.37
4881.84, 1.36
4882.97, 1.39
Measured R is 5.0 angstrom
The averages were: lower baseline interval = 1.47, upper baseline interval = 1.41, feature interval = 1.36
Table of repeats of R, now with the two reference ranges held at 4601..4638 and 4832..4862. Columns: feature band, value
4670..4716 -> 2.0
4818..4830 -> 0.2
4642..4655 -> 1.2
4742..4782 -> 0.9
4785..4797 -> -0.6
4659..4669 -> 1.6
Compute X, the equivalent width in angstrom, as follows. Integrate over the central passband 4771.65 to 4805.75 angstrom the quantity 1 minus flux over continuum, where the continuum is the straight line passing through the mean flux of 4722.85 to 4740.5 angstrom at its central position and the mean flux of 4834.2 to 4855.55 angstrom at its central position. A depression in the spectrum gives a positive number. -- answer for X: -0.4 angstrom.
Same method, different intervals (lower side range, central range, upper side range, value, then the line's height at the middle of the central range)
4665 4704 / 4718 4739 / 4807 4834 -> 0.1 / 1.39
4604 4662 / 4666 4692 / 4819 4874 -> 0.3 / 1.4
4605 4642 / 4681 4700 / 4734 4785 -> 0.5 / 1.42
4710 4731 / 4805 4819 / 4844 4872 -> -0.8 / 1.35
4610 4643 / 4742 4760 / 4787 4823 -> 0.3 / 1.45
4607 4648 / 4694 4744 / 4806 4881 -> 1.3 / 1.42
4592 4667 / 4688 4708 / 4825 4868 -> 0.8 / 1.4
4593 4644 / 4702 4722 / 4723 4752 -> -0.3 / 1.4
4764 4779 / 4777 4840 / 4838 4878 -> -3.9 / 1.39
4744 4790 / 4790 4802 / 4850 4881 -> -0.7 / 1.39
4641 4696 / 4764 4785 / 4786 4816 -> 0.4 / 1.45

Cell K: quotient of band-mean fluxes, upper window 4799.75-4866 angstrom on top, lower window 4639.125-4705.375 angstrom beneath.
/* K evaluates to 1.06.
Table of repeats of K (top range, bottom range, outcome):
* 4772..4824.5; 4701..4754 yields 1.03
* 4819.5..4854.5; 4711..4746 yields 1.06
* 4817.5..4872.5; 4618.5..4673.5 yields 1.04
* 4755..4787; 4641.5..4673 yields 1.08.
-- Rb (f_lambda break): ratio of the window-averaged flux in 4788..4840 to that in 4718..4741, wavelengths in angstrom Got 1.07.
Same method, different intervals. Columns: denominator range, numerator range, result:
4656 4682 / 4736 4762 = 1.06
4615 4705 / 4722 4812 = 1.04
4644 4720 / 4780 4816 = 1.07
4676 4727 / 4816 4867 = 1.02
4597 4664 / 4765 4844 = 1.05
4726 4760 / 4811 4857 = 1.04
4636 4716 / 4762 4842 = 1.08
